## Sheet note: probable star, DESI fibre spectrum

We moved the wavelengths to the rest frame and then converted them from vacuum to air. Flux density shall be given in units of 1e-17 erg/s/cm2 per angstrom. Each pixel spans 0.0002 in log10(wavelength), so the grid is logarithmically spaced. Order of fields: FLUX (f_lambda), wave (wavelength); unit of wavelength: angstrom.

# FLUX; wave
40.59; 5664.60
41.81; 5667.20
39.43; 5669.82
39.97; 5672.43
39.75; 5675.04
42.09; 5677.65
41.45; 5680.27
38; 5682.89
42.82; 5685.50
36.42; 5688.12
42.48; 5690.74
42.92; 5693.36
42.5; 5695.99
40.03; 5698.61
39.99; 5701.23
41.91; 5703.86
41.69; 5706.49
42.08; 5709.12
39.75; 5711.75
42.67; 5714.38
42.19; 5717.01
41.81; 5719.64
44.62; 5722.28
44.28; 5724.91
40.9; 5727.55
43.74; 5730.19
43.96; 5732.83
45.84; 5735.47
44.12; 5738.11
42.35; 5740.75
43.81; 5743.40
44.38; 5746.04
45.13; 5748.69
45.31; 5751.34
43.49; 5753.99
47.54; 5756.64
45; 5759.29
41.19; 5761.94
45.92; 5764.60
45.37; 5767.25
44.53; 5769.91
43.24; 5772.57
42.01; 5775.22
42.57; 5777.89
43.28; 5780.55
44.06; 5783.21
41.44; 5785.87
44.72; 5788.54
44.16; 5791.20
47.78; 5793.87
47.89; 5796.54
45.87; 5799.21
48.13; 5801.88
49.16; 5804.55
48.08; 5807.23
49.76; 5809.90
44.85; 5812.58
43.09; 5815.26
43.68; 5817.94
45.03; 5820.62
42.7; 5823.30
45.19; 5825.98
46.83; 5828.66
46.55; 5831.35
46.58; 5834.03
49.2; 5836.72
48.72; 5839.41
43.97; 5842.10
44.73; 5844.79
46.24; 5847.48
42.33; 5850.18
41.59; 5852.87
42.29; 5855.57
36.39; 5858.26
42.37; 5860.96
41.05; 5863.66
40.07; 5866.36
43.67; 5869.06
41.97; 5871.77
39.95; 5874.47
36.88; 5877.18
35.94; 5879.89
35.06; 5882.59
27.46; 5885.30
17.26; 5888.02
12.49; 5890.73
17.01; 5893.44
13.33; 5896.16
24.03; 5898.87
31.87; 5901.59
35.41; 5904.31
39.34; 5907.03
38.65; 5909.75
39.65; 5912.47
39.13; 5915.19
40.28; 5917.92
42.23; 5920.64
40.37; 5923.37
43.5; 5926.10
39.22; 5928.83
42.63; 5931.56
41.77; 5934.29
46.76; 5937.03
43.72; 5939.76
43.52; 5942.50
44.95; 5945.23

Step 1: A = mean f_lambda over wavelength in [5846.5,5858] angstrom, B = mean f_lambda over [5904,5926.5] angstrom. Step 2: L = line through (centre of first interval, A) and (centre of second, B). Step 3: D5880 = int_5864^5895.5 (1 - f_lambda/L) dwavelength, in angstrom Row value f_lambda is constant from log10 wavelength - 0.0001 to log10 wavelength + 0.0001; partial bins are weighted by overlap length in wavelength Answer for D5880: 7.5 angstrom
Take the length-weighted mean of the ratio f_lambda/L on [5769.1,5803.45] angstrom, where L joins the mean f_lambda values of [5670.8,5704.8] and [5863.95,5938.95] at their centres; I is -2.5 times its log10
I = -0.17 mag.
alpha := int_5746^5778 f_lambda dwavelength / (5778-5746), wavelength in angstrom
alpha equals 44.3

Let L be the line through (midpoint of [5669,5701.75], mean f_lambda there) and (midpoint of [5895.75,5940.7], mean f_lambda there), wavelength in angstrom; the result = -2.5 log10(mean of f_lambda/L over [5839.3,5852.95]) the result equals -0.14 mag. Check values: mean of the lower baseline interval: 40.6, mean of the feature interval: 44.5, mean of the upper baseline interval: 38.2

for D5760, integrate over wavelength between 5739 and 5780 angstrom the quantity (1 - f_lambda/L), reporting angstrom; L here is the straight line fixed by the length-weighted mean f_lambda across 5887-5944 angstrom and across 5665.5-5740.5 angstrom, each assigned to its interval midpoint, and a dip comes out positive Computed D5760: -4.24 angstrom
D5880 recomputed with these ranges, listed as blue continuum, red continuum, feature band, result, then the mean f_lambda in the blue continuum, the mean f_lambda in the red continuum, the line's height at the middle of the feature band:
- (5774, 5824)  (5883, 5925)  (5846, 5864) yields -2.06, 45.2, 30.8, 37.5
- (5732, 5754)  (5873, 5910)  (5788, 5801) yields -2.46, 44.3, 28.7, 38.9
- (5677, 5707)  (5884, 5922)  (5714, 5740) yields -2.85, 41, 29.9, 39.1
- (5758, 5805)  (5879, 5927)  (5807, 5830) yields -2.59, 44.7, 31.7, 40.8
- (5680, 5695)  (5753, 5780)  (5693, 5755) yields -0.96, 40.7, 44.1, 42.2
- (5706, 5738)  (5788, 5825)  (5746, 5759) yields -0.35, 42.9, 46.1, 44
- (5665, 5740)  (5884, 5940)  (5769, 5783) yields -1.49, 41.8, 33.9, 39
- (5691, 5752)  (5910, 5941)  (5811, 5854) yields -3.00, 42.8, 41.6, 42.2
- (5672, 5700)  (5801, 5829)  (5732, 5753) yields -0.63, 40.8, 46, 43.1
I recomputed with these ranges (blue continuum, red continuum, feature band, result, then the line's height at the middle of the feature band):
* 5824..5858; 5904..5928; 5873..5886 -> 0.19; 42.5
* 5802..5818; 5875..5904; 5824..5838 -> -0.14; 41.3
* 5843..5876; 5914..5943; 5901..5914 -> 0.13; 42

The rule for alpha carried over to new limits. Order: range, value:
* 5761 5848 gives 45.4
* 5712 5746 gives 43.3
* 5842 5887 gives 39.8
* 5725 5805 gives 44.5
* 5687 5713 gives 41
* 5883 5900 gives 19.4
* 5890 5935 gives 34.4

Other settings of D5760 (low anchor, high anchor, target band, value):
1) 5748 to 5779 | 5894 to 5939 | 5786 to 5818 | -2.93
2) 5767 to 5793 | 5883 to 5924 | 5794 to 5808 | -2.20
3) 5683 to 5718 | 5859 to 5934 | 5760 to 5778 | -2.13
